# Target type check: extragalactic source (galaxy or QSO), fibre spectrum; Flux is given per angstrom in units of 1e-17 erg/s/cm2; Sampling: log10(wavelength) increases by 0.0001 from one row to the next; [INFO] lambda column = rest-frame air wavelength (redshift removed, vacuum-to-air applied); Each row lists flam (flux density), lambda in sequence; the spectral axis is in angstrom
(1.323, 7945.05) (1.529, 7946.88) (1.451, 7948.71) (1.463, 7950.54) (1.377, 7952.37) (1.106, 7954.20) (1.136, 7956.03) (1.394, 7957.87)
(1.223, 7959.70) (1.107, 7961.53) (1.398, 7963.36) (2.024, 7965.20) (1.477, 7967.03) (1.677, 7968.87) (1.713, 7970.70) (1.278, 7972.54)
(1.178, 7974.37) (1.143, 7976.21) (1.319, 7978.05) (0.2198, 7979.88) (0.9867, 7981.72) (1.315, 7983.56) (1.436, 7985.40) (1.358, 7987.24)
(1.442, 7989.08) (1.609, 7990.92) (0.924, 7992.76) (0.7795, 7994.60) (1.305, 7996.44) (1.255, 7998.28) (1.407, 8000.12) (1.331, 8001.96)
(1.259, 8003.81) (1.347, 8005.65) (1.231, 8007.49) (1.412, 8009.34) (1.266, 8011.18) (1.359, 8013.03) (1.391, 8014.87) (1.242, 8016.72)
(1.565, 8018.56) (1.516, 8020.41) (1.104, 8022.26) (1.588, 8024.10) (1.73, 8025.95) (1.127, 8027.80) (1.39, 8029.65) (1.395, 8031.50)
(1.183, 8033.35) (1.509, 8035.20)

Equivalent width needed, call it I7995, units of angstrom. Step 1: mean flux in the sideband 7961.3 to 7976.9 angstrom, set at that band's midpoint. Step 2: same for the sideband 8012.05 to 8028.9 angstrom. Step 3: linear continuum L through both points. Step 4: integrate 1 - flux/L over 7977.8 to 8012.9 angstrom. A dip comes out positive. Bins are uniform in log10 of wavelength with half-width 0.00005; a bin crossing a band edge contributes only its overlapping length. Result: 5.1 angstrom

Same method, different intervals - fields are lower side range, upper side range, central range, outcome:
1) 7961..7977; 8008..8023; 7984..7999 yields 1.5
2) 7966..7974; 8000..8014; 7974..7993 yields 3.4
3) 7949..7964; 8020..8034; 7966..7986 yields 0.9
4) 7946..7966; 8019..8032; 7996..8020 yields 1.1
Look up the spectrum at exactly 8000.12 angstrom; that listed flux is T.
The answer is 1.407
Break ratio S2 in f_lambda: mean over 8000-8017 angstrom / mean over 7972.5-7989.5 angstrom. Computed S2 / 1.1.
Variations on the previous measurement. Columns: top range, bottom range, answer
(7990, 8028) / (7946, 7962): 1.01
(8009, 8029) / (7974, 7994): 1.19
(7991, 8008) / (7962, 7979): 0.84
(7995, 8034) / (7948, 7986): 1.03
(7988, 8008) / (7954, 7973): 0.89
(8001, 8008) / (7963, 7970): 0.78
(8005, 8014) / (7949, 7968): 0.96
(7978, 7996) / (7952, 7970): 0.81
